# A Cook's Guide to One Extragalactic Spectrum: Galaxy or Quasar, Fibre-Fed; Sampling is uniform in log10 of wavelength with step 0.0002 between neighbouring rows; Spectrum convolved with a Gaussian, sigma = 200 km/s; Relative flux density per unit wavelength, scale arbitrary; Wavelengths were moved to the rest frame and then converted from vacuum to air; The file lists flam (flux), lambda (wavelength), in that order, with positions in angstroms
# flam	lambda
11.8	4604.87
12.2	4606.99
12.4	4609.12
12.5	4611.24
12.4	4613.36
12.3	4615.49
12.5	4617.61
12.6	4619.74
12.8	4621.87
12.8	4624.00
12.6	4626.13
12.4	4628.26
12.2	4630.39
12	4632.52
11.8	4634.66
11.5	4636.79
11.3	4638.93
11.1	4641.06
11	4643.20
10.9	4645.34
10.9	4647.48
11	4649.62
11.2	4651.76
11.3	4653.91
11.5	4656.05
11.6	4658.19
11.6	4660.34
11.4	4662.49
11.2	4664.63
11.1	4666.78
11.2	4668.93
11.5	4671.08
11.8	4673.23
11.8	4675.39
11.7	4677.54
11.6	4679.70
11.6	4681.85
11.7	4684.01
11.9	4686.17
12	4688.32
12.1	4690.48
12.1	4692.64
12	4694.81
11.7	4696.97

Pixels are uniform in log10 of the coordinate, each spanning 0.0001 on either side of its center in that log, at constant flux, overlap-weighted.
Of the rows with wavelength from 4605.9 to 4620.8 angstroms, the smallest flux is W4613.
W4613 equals 12.2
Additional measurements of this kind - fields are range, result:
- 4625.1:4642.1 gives 11.1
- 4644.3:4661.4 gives 10.9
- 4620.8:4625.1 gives 12.8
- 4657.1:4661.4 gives 11.6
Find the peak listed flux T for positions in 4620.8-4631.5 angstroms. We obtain 12.8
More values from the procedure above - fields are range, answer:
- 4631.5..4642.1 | 12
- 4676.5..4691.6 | 12.1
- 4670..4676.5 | 11.8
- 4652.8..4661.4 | 11.6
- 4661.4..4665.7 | 11.4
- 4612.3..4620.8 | 12.6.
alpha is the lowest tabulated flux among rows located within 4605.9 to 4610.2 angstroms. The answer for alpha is 12.2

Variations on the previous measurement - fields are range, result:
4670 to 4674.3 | 11.5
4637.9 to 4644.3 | 11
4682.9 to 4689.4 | 11.7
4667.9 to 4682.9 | 11.2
